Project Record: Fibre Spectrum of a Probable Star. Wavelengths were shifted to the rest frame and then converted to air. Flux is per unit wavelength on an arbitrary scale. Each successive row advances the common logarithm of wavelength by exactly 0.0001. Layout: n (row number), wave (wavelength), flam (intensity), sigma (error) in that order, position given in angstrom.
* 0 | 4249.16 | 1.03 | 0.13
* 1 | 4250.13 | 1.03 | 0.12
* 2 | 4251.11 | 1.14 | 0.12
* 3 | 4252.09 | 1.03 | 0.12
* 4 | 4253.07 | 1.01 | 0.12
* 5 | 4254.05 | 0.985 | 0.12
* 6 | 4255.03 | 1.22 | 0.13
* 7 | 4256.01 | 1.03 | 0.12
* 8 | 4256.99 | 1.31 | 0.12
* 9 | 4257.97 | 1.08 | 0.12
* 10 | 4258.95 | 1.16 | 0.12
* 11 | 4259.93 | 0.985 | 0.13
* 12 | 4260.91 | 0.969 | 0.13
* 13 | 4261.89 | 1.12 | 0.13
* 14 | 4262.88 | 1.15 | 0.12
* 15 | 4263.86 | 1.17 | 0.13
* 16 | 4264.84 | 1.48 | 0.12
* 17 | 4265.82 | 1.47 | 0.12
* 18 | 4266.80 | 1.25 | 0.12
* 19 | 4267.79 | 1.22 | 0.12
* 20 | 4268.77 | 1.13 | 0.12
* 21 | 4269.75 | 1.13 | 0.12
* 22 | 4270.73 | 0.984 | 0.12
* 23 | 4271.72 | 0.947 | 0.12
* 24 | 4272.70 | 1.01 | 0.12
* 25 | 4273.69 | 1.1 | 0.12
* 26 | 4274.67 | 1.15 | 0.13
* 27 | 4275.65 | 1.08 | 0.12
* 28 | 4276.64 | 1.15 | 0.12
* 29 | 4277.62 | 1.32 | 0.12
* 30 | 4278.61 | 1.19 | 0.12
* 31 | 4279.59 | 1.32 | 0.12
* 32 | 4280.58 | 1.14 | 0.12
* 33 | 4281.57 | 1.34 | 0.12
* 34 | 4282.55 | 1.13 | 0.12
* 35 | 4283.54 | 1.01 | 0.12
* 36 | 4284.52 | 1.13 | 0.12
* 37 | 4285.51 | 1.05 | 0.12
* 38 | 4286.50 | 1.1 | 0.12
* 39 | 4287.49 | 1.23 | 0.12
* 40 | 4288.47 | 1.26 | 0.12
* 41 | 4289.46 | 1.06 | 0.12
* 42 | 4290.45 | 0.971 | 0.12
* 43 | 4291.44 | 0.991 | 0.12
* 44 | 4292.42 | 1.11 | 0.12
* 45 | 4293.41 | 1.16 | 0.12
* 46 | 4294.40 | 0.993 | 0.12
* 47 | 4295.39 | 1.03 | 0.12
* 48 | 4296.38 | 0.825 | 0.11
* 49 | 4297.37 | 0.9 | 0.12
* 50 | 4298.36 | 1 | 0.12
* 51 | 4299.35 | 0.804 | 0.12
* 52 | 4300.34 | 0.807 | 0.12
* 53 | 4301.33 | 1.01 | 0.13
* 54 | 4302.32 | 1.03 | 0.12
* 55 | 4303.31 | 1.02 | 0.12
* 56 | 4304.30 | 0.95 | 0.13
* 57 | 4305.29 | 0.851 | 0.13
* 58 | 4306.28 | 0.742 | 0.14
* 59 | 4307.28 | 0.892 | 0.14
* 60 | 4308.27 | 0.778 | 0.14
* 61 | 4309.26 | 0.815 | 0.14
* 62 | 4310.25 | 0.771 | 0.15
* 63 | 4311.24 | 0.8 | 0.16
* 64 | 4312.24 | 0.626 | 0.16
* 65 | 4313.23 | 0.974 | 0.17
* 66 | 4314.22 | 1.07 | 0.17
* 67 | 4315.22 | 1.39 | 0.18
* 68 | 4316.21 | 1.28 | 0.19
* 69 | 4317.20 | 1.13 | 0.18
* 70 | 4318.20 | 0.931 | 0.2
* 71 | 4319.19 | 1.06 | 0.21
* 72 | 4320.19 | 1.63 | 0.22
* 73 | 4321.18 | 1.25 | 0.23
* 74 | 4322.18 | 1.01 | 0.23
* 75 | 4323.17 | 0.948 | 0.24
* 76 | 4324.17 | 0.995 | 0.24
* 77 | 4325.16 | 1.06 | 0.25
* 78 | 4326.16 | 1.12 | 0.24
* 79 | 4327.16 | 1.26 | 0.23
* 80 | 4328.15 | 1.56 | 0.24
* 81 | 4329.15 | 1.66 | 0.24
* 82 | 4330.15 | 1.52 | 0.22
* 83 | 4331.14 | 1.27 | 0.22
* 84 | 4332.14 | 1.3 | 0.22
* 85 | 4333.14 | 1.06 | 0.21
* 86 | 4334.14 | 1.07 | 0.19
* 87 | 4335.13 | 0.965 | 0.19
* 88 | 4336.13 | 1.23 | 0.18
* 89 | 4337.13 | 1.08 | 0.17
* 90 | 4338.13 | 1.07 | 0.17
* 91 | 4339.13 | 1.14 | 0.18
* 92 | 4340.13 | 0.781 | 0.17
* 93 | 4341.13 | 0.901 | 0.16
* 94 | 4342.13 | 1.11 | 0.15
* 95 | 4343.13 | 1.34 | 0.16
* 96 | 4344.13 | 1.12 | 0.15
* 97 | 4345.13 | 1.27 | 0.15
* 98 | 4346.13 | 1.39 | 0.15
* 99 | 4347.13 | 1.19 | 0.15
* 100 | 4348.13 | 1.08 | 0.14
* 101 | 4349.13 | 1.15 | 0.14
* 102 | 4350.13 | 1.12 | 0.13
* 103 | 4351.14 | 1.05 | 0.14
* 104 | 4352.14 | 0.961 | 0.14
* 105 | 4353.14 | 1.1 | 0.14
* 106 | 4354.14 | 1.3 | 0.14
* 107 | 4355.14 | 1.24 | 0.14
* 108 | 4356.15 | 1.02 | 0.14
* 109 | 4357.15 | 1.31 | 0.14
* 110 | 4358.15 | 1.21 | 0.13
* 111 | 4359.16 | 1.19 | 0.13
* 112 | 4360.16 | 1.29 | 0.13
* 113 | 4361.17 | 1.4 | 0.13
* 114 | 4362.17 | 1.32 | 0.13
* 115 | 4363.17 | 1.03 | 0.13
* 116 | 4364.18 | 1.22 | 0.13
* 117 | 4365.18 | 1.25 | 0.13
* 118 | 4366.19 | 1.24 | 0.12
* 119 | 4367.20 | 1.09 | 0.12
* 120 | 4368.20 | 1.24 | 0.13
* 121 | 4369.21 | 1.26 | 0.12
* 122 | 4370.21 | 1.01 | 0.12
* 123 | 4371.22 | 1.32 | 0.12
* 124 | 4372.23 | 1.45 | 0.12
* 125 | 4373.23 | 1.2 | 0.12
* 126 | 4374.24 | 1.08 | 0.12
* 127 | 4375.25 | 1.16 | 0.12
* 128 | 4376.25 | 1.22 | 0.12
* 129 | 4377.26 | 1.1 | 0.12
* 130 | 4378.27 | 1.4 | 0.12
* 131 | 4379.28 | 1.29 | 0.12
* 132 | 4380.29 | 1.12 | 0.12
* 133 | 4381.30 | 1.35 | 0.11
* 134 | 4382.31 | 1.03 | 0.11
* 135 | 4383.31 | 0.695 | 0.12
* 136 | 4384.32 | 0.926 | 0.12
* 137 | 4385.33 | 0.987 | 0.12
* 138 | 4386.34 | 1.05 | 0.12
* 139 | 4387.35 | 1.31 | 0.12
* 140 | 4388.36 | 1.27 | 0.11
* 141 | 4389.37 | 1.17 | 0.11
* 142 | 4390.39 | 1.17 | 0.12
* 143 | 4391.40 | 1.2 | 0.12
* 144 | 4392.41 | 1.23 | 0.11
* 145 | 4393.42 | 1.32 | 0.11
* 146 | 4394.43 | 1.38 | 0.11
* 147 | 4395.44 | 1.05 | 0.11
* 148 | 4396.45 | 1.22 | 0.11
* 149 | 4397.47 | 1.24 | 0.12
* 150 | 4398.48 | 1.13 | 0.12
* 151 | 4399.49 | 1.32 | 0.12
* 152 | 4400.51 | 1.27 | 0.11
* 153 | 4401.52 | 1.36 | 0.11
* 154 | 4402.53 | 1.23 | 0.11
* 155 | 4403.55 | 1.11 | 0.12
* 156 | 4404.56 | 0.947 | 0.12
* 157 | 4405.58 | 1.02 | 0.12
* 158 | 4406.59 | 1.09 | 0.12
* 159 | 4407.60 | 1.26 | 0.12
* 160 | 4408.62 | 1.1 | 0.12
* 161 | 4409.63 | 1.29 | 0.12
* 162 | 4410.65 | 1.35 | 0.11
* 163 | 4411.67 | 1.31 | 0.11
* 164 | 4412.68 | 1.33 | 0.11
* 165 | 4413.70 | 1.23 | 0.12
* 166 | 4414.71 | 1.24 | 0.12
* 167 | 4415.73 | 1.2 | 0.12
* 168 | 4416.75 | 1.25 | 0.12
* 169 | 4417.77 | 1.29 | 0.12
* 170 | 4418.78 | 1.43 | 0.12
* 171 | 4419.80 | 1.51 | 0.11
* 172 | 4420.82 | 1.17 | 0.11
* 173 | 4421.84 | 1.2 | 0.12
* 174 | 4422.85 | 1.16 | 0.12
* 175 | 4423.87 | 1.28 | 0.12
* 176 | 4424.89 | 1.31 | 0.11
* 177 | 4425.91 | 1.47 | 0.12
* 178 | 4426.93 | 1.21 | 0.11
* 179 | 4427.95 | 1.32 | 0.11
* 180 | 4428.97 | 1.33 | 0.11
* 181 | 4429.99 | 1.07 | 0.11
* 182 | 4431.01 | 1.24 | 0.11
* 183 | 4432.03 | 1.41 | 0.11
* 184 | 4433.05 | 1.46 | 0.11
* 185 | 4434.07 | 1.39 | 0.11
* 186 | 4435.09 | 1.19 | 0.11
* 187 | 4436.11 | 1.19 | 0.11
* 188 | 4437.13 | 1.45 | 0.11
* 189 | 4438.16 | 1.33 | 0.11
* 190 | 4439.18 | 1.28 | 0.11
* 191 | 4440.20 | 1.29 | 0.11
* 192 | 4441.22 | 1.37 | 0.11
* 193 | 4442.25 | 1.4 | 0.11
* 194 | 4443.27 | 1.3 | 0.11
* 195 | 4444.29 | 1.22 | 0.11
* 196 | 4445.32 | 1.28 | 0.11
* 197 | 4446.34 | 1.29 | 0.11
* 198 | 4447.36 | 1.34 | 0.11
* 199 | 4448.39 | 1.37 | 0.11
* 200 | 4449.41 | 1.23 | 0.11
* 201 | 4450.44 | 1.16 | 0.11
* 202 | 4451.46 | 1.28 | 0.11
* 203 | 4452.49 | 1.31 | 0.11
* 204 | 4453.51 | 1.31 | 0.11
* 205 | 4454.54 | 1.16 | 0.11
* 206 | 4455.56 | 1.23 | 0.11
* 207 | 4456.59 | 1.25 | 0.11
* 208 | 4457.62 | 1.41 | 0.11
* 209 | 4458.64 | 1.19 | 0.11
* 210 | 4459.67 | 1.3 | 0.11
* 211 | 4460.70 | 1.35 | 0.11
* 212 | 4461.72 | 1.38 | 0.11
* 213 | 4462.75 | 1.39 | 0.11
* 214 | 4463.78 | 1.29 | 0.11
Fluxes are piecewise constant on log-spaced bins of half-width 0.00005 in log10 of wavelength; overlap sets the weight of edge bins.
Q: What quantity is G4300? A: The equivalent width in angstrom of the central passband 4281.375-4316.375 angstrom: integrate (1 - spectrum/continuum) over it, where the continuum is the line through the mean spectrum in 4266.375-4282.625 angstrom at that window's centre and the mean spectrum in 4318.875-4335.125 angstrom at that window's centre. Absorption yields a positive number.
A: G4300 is 5.8 angstrom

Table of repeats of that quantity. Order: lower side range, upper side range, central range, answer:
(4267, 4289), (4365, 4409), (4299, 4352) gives 3.43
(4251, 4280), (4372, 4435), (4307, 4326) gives 2.40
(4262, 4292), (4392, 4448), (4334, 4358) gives 1.64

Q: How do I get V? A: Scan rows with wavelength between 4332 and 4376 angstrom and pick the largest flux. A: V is 1.45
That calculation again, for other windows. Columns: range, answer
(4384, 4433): 1.51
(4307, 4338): 1.66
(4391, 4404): 1.38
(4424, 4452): 1.47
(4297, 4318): 1.39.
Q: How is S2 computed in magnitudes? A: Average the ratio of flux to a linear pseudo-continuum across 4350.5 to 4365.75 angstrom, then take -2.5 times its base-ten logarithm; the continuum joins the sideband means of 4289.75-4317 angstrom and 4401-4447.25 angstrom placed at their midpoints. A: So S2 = -0.091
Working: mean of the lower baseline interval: 0.951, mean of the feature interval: 1.19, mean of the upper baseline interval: 1.27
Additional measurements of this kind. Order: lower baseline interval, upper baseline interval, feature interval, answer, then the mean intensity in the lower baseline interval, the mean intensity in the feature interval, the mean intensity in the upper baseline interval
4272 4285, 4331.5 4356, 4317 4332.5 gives -0.09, 1.16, 1.23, 1.12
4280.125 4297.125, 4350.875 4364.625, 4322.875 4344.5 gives -0.01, 1.09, 1.16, 1.19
